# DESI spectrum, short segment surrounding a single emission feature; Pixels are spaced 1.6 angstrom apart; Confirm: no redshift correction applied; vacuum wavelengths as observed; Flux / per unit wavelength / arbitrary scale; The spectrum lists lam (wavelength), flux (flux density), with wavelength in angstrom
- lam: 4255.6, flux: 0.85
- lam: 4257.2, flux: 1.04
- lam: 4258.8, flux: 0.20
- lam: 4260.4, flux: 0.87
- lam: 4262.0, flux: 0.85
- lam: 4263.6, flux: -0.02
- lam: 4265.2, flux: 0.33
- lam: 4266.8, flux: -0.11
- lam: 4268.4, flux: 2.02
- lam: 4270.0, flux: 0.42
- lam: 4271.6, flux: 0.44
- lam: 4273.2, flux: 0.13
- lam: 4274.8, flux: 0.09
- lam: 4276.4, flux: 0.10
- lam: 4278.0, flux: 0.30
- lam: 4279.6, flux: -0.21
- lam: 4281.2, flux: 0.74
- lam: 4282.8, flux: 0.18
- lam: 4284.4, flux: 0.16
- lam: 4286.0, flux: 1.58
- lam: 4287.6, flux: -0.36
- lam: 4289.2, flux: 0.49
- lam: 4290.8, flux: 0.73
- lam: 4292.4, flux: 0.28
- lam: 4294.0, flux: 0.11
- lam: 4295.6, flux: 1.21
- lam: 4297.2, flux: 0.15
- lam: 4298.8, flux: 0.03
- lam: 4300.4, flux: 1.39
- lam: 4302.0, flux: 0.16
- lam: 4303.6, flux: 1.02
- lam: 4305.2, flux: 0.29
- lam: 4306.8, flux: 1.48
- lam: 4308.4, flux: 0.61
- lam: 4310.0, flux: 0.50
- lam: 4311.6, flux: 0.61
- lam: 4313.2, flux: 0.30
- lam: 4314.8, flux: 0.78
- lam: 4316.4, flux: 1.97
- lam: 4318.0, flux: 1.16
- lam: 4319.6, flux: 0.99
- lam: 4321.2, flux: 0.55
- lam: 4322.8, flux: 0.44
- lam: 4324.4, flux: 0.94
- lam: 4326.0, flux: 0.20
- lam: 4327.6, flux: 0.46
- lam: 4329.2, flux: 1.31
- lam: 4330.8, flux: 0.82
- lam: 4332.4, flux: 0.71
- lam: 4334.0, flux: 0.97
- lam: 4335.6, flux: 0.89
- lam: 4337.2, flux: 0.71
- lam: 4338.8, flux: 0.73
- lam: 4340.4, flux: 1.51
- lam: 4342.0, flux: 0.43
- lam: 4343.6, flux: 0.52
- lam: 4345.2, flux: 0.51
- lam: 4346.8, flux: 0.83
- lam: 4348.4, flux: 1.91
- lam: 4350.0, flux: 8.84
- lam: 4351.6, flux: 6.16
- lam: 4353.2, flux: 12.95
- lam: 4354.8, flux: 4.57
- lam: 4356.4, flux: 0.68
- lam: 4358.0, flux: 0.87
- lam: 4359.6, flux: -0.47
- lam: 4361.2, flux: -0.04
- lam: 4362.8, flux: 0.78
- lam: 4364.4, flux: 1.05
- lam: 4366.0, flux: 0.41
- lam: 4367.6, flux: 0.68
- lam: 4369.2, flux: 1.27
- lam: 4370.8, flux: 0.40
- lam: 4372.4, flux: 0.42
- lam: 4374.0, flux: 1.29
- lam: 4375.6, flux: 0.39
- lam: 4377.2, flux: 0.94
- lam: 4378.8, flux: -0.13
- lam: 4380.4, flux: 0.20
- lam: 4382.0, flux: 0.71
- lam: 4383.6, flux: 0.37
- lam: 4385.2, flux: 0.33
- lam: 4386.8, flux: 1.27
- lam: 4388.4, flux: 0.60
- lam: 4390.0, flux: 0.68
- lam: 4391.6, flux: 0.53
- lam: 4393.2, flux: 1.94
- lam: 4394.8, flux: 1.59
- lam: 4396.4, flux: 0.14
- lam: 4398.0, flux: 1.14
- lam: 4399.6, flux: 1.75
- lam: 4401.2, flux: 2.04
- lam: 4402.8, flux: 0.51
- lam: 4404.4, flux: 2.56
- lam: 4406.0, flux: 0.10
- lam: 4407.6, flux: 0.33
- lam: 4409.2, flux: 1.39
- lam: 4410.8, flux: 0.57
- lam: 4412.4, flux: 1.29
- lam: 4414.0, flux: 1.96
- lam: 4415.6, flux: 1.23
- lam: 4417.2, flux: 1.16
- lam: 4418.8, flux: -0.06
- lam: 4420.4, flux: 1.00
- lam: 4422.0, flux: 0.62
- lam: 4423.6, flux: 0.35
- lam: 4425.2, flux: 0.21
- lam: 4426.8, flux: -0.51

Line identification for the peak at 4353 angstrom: [O II]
